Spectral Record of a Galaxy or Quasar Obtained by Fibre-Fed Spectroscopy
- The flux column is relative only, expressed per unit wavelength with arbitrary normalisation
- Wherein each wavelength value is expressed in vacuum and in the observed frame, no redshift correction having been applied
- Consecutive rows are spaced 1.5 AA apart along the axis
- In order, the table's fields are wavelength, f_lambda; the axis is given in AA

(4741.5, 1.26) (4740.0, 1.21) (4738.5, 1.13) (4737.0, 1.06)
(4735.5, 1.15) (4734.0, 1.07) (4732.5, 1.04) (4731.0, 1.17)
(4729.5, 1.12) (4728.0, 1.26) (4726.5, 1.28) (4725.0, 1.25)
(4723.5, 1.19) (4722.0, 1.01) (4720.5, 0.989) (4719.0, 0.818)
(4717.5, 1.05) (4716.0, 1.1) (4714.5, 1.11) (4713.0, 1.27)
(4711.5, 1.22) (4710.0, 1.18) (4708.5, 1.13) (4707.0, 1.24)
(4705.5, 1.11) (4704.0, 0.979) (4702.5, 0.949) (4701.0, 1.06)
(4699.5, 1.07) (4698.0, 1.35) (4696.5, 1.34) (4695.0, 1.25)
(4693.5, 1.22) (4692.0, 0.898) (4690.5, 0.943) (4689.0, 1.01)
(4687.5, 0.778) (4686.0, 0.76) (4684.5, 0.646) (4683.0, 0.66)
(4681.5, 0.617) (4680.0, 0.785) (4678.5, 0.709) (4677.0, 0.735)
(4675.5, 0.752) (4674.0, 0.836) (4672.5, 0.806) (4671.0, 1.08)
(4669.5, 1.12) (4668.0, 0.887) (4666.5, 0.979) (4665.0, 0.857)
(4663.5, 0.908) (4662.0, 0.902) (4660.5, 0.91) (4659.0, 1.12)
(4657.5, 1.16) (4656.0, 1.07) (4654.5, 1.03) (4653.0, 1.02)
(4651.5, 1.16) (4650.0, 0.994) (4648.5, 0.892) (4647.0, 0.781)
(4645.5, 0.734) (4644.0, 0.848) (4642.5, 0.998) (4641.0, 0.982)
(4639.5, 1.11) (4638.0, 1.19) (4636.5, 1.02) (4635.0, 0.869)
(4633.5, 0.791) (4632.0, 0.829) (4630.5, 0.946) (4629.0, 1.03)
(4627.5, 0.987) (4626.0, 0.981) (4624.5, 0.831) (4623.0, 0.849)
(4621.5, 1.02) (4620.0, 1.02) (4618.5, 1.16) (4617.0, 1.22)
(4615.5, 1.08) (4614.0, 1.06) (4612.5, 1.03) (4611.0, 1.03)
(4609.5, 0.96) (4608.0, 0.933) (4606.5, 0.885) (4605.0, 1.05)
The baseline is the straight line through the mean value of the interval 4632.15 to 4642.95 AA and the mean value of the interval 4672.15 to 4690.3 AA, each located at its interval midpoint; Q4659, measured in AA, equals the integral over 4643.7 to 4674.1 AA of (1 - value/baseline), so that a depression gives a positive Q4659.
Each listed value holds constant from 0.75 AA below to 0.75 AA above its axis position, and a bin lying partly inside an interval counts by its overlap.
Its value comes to -3.1 AA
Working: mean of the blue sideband 0.985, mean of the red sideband 0.762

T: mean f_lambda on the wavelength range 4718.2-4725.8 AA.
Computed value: 1.05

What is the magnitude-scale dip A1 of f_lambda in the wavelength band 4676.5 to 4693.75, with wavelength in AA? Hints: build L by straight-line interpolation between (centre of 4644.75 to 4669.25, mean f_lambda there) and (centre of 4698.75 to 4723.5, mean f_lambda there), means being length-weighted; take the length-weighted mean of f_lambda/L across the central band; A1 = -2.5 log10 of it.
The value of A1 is 0.27 mag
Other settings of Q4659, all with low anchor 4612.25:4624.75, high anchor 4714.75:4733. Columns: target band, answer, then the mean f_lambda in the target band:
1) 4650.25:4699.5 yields 5.8 AA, 0.949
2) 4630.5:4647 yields 1.9 AA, 0.93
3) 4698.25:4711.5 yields -0.1 AA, 1.11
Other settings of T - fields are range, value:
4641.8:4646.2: 0.86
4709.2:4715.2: 1.2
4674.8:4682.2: 0.72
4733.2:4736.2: 1.11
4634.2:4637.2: 0.941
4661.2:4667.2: 0.911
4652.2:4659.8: 1.08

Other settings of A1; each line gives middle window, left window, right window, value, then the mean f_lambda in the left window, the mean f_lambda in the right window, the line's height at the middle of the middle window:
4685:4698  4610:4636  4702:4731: 0.051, 0.984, 1.12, 1.08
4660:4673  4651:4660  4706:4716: 0.174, 1.09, 1.18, 1.11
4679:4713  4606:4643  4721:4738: 0.087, 0.993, 1.14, 1.1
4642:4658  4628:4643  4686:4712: 0.039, 0.976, 1.09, 1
